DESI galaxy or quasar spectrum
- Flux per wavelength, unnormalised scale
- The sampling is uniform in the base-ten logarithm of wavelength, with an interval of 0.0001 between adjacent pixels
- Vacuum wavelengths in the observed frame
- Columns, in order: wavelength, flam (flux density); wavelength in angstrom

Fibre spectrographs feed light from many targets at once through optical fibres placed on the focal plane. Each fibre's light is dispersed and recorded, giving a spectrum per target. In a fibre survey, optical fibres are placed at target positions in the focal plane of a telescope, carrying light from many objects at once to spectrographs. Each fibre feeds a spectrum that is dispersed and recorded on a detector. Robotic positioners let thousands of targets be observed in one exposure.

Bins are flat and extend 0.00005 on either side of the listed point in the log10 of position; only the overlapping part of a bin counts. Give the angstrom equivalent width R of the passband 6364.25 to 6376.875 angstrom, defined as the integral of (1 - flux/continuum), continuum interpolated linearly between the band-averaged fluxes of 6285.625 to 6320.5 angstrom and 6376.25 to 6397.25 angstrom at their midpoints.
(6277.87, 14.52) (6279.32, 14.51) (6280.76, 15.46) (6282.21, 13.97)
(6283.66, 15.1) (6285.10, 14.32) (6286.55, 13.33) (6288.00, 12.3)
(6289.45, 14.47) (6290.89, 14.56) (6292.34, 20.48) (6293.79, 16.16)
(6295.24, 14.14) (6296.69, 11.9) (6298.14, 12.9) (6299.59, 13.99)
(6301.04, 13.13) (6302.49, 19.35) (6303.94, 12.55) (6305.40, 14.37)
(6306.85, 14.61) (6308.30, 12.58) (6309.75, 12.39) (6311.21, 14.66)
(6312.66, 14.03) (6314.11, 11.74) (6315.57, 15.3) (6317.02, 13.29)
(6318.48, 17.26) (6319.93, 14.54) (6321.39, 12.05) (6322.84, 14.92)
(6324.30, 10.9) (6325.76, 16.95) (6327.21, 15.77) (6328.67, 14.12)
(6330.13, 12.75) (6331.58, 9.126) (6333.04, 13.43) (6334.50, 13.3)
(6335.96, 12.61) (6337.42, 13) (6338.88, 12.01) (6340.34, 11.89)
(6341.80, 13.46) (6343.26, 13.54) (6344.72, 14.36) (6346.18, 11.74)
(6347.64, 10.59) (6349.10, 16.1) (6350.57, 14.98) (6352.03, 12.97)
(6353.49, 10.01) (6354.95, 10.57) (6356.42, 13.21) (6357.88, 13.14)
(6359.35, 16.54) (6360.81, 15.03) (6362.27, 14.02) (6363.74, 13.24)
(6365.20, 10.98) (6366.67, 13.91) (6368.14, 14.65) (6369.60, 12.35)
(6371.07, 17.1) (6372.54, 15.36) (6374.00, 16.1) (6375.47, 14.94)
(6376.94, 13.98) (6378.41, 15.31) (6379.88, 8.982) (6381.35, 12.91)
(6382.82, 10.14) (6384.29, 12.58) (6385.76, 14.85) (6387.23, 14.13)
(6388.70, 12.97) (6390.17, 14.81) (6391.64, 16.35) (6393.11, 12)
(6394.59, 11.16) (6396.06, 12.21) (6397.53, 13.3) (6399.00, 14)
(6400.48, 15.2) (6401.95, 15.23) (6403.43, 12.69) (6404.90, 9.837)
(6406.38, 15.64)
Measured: -1.0 angstrom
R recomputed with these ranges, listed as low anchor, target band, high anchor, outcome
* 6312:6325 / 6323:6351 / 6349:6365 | 0.8 angstrom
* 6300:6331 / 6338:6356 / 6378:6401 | 1.3 angstrom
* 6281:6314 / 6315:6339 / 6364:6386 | 0.7 angstrom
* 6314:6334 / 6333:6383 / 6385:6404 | 1.5 angstrom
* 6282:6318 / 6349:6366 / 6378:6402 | 0.4 angstrom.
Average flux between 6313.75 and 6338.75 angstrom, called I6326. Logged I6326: 13.6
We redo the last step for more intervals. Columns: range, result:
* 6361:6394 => 13.7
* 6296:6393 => 13.6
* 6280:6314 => 14.3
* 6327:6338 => 12.9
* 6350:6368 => 13.2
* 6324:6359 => 13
